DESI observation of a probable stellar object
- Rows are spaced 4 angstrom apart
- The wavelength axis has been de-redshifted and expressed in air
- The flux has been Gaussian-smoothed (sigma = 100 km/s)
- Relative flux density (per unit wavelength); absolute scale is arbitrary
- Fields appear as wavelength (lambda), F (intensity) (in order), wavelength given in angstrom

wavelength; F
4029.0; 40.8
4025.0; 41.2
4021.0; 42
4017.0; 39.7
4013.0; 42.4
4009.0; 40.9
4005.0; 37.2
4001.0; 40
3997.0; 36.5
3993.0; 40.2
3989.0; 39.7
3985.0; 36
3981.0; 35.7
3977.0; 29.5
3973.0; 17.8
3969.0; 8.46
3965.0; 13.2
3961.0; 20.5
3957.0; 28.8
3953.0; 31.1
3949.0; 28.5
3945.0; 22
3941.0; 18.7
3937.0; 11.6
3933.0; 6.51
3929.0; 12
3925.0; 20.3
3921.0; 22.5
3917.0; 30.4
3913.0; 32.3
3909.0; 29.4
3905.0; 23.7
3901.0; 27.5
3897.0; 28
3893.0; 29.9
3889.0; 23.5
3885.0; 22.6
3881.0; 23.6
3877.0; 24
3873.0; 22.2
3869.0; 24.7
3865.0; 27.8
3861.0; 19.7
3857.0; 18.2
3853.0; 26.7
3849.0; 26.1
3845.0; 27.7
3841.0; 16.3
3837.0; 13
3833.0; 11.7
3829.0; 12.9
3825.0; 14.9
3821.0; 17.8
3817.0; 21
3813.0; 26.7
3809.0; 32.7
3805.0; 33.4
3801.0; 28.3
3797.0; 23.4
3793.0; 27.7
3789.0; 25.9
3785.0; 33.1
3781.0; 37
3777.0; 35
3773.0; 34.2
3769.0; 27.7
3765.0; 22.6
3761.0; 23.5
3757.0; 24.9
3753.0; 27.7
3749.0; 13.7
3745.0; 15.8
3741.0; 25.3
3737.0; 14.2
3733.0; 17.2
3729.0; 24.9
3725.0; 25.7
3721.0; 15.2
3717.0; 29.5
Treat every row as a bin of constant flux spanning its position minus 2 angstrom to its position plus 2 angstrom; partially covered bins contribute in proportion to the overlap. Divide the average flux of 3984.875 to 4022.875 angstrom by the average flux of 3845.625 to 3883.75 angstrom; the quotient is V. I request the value 1.7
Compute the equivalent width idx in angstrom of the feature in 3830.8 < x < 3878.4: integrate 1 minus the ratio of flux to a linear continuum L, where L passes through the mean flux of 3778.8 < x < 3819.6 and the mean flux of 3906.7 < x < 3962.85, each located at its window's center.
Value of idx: 8.5 angstrom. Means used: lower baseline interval 28.8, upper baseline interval 22.5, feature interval 21.4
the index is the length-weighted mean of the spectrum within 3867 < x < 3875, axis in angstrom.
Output 23.4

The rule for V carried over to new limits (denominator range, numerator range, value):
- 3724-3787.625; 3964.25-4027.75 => 1.36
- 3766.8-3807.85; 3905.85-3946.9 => 0.68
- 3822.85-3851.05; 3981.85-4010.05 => 2.19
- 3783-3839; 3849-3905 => 1.06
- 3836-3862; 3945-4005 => 1.35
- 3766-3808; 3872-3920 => 0.87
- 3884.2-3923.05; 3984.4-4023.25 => 1.46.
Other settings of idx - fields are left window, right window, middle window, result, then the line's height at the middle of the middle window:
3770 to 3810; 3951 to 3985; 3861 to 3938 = 9.6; 26.6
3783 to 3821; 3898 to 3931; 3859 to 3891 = 2.8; 25.8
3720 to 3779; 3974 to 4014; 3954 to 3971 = 8.1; 35.4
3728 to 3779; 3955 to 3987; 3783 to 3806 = -4.7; 23.6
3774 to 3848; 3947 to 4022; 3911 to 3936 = 7.6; 29.3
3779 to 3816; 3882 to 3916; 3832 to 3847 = 5.8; 28.5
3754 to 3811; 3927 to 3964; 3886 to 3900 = -2.5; 22.8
